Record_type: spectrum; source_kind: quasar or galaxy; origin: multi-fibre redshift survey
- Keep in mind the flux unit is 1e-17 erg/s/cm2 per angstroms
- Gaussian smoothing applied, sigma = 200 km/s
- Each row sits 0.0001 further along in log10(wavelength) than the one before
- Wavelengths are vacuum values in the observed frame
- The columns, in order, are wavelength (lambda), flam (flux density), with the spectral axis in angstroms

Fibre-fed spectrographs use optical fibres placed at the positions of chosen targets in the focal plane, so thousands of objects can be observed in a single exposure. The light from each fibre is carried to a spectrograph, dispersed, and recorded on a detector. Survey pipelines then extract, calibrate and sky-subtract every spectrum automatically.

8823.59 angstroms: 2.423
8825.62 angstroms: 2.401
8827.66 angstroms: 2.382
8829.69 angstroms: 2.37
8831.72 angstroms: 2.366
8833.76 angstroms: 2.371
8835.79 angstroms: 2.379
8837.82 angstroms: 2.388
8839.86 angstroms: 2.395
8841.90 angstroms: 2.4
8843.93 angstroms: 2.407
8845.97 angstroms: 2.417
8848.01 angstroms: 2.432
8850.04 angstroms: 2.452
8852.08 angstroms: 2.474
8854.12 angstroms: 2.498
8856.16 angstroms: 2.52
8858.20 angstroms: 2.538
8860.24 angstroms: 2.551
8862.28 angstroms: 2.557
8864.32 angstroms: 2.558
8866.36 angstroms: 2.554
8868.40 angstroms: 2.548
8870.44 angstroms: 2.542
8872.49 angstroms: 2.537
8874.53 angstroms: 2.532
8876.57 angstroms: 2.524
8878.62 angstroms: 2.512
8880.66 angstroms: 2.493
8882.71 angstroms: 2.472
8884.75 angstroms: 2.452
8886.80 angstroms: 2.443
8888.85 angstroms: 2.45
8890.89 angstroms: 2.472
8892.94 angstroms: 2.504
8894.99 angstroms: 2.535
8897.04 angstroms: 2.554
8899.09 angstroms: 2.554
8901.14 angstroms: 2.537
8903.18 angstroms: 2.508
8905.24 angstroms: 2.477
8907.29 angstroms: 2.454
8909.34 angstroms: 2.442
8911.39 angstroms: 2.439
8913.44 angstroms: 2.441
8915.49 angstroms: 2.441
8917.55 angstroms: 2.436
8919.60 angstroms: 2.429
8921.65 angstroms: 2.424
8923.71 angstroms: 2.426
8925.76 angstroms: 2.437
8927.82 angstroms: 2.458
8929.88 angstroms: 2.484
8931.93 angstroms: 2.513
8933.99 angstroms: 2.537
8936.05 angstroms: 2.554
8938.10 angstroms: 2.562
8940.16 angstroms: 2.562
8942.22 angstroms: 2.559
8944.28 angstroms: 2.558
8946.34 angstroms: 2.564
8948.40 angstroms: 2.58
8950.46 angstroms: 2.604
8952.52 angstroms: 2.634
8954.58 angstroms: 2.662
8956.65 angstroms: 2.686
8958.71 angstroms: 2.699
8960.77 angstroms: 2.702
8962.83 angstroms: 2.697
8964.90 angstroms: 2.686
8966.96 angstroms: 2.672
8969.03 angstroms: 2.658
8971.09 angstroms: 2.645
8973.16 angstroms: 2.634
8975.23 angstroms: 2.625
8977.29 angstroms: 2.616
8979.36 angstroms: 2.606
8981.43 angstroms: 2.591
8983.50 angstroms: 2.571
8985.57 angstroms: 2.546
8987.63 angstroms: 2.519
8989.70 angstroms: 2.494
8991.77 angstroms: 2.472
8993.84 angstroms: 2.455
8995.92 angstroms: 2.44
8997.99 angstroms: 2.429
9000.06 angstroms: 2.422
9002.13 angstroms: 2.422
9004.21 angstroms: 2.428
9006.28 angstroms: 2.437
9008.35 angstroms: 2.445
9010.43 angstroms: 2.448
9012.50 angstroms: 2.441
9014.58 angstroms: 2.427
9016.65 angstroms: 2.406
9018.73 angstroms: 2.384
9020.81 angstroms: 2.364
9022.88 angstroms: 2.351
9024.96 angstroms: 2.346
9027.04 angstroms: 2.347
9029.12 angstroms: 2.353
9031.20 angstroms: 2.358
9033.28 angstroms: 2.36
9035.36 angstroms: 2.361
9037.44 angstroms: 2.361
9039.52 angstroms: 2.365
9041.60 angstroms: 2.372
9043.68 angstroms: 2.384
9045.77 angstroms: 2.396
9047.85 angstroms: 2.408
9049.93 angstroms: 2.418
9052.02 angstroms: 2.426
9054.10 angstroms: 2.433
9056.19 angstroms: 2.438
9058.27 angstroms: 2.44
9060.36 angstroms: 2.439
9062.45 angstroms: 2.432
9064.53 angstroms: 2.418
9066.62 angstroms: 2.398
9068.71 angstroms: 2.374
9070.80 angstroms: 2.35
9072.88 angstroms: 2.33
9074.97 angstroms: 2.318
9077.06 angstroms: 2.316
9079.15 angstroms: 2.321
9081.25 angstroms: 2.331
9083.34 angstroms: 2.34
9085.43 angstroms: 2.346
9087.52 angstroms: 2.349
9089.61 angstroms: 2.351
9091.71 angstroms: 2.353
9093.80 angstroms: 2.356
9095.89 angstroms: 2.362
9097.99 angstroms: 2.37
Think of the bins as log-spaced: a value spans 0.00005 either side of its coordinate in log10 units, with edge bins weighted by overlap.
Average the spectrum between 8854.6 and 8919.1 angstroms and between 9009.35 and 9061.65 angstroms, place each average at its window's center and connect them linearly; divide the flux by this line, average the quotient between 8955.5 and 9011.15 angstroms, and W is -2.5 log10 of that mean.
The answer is -0.05 mag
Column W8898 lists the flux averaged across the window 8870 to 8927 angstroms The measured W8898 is 2.48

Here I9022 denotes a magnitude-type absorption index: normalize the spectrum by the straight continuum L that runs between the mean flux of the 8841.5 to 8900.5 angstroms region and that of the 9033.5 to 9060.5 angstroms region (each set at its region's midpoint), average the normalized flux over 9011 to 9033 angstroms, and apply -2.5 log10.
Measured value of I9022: 0.016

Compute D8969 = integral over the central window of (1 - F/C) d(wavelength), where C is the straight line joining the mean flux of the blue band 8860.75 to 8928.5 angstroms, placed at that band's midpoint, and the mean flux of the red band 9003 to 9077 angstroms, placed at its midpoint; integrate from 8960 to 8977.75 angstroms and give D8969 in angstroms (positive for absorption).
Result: -1.6 angstroms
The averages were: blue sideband 2.49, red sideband 2.39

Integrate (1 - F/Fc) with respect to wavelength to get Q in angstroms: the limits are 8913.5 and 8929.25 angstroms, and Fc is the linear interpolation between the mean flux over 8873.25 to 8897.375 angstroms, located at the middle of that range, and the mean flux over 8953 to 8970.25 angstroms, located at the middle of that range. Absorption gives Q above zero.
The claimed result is 0.9 angstroms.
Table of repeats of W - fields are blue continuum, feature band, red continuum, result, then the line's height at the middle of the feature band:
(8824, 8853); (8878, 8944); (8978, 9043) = -0.03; 2.41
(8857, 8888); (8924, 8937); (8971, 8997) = 0.02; 2.54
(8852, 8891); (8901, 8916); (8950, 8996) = 0.04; 2.55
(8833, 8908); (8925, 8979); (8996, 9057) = -0.07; 2.44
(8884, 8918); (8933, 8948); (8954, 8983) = 0.01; 2.58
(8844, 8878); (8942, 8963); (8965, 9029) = -0.06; 2.5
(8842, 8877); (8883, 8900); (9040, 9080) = 0.00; 2.49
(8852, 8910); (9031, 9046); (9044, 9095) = 0.01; 2.4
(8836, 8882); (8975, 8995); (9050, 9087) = -0.05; 2.42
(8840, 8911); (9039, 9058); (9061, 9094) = -0.01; 2.38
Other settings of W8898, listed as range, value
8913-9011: 2.54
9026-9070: 2.39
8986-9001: 2.47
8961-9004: 2.56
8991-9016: 2.44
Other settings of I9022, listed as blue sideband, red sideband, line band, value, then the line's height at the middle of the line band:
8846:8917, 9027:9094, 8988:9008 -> -0.01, 2.42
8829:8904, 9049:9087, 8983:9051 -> 0.00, 2.41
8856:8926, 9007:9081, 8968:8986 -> -0.08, 2.43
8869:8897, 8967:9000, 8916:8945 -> 0.01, 2.52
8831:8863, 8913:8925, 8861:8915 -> -0.03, 2.44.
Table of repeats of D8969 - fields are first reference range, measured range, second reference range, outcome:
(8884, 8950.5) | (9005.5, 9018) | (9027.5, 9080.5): -0.1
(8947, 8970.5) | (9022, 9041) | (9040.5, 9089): 0.9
